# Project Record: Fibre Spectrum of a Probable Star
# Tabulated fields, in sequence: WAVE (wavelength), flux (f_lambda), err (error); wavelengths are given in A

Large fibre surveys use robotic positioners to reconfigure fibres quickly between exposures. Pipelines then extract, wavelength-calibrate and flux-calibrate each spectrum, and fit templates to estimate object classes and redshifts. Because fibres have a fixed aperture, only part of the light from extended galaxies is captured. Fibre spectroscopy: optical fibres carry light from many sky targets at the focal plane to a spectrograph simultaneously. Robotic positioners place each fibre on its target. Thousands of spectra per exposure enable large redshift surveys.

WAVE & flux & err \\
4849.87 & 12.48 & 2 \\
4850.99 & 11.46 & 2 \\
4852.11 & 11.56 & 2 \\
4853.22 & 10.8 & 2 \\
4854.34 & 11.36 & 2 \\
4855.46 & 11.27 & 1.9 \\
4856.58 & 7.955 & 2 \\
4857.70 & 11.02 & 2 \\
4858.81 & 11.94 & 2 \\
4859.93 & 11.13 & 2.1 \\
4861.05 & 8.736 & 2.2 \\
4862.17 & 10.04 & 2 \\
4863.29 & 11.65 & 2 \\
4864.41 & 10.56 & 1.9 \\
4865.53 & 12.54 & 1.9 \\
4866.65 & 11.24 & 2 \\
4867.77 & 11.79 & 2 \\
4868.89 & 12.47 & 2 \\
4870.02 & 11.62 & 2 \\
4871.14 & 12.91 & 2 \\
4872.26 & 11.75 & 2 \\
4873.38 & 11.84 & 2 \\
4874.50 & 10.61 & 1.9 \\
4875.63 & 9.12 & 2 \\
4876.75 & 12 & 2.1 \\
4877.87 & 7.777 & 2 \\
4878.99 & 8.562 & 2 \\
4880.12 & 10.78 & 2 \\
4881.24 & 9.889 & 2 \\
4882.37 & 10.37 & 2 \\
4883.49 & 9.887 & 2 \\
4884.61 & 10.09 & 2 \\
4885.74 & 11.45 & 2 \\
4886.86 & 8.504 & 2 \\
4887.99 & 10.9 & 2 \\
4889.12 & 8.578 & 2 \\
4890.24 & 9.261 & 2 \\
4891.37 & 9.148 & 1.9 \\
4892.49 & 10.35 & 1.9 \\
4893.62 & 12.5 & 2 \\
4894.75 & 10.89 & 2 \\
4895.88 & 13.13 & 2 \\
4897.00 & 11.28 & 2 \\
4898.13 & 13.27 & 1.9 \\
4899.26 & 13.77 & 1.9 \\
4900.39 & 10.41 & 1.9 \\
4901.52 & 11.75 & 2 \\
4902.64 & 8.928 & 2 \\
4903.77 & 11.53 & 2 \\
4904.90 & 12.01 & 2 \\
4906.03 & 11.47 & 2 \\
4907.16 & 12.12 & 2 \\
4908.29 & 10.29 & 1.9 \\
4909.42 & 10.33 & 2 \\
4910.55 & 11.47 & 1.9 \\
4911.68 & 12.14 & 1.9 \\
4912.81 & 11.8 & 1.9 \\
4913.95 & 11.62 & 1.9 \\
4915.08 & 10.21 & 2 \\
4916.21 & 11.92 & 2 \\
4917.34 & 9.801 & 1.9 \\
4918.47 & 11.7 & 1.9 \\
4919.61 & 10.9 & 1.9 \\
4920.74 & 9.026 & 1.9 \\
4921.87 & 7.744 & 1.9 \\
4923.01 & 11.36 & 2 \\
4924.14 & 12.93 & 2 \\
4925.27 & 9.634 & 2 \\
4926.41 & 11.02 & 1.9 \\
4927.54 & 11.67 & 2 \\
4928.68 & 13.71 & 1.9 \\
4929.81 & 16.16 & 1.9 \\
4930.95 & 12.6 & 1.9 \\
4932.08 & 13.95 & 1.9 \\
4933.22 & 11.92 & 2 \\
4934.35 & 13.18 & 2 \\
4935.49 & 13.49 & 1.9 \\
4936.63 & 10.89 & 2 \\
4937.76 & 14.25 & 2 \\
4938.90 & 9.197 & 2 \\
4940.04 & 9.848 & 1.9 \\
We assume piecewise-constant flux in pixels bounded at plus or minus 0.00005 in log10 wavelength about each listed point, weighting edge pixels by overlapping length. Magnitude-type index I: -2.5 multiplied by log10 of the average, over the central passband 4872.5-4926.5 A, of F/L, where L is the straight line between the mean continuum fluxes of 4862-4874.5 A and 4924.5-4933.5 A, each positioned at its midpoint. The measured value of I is 0.133 mag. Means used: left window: 11.7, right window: 12.6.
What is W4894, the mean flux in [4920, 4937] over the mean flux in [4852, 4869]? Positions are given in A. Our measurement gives 1.09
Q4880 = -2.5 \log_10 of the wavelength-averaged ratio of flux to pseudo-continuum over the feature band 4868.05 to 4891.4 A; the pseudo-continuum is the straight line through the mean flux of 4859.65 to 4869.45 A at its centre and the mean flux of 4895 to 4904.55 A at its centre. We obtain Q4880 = 0.10 mag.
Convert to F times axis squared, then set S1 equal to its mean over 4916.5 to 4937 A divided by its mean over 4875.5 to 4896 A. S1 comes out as 1.18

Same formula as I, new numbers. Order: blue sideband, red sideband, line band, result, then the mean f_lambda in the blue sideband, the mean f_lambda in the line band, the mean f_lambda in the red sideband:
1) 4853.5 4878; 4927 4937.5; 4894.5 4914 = 0.059 mag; 11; 11.6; 13.1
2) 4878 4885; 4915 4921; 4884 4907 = -0.085 mag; 9.8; 11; 10.7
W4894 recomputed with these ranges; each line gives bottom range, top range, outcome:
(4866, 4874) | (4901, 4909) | 0.93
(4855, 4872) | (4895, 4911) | 1.04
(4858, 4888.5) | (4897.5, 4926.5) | 1.03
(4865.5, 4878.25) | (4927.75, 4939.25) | 1.15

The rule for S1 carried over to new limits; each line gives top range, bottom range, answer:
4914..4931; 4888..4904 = 1.04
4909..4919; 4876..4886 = 1.13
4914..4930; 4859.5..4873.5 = 1.00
